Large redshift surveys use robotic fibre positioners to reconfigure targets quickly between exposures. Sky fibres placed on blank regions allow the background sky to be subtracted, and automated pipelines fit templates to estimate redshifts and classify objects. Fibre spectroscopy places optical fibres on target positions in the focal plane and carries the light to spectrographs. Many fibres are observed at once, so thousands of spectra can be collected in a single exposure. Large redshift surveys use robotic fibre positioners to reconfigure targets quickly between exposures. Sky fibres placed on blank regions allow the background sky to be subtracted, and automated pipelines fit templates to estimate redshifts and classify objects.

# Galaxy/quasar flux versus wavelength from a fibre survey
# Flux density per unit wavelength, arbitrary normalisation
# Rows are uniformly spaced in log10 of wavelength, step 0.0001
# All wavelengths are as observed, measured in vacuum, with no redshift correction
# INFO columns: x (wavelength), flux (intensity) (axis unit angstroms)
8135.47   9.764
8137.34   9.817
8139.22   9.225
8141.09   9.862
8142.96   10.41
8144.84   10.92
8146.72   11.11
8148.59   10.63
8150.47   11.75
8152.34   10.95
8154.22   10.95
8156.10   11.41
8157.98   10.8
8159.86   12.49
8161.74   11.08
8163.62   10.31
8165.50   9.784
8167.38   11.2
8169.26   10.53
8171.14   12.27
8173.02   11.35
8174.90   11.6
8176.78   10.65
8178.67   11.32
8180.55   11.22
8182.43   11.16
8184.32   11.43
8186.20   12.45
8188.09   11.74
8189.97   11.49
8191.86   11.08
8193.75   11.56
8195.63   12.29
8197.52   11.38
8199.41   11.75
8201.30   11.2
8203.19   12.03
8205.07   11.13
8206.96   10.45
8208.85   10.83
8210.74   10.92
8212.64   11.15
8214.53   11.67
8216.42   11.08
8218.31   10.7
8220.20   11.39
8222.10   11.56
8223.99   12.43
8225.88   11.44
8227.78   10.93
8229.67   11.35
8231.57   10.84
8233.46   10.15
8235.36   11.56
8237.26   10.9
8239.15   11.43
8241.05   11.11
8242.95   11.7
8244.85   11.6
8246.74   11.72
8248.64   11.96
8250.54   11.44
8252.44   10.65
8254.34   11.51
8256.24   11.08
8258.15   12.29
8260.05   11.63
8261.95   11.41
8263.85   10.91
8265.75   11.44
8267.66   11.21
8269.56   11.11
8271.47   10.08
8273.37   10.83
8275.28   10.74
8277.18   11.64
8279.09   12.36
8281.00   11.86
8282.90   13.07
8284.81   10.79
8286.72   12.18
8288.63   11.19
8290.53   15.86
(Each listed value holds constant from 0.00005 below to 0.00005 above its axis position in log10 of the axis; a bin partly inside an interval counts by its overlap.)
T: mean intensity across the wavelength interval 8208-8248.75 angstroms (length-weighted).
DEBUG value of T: 11.3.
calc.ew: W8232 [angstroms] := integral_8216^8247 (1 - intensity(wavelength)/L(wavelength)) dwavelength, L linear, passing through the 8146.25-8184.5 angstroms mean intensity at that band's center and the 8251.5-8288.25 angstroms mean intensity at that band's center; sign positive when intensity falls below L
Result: 0.1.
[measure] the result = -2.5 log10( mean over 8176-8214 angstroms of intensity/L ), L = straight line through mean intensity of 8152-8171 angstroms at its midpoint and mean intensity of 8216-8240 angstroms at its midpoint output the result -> -0.025 mag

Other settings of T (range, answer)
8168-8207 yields 11.5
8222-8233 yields 11.4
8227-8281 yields 11.3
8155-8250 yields 11.3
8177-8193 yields 11.4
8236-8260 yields 11.5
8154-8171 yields 11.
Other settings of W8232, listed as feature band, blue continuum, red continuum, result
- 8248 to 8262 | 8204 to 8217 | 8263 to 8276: -0.7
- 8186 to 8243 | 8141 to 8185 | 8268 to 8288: -0.4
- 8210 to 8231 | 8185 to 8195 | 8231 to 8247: 0.1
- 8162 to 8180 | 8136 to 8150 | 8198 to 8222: -0.5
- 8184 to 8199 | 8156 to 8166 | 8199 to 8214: -0.8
